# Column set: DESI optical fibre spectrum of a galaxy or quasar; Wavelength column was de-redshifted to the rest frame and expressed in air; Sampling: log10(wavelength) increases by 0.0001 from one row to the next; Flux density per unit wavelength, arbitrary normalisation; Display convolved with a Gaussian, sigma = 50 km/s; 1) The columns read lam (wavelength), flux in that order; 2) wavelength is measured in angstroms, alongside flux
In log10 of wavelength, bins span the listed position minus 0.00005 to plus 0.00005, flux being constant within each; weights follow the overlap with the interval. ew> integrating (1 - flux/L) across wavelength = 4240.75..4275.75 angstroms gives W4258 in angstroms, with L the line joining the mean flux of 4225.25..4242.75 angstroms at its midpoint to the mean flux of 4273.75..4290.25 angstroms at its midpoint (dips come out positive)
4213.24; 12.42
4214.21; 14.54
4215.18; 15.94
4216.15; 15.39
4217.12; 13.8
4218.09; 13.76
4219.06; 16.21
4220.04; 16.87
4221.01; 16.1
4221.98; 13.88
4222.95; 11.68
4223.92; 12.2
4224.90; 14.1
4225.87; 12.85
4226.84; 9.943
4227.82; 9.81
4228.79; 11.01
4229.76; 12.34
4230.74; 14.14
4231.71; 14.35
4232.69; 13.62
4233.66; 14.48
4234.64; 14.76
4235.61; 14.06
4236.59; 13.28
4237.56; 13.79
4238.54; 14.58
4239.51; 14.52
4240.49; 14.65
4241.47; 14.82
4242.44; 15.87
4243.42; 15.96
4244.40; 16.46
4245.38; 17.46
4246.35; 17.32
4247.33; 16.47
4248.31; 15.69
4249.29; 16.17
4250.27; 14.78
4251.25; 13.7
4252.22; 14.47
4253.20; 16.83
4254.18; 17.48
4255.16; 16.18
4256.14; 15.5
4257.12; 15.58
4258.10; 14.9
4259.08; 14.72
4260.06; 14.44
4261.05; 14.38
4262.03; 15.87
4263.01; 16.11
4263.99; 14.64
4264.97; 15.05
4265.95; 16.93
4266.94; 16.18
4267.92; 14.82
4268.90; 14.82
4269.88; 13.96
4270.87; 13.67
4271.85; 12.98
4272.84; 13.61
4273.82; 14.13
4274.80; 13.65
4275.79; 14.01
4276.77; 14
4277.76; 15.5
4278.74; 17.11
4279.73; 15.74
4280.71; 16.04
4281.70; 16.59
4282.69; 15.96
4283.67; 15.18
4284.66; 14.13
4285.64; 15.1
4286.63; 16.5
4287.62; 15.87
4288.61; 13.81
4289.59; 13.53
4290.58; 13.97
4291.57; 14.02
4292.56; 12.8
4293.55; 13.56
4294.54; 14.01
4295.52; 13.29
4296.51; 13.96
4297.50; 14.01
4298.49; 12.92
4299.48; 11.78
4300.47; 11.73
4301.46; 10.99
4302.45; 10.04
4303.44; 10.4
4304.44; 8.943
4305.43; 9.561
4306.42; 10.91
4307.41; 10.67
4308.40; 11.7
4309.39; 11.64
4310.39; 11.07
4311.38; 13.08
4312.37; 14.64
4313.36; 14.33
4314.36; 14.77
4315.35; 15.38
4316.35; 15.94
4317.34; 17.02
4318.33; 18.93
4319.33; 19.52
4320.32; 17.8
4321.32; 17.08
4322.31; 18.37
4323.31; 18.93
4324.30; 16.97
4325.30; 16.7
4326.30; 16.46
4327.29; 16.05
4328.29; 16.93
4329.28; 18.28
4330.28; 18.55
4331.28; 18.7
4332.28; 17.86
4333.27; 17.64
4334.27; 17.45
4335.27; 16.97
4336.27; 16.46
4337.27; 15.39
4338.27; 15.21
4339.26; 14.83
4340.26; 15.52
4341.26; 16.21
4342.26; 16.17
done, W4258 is -2.4 angstroms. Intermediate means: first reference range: 13.5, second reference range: 15.1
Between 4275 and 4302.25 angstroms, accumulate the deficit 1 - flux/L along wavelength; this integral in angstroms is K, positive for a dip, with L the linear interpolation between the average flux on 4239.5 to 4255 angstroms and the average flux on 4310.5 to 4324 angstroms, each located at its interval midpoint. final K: 3.3 angstroms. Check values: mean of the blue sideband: 15.8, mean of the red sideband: 16.5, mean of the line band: 14.2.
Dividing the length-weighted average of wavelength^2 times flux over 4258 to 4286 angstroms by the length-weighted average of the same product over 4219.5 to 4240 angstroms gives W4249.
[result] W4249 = 1.1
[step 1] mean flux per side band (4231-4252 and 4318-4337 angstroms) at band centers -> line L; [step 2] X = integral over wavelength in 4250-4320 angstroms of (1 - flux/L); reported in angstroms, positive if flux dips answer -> 8.7 angstroms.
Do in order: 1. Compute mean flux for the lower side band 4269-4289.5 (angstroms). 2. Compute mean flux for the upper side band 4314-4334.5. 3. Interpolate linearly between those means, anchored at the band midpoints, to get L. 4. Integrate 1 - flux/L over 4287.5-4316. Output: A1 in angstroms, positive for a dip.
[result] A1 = 6.1 angstroms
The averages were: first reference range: 14.9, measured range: 12.6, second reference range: 17.4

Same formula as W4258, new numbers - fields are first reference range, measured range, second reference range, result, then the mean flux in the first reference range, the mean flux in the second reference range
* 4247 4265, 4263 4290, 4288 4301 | -1.25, 15.4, 13.4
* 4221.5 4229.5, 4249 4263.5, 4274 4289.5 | -1.76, 12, 15.2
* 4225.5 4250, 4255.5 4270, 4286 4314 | -1.67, 14.3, 12.7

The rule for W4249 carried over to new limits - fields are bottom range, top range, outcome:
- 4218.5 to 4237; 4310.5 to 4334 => 1.31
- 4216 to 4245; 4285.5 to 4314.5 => 0.94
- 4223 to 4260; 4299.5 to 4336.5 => 1.07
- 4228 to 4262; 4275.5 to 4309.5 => 0.92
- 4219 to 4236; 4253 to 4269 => 1.18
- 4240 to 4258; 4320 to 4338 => 1.14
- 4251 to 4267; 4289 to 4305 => 0.82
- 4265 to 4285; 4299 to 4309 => 0.72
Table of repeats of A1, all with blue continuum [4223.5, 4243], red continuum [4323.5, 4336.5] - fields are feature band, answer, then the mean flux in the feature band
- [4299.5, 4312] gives 4.1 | 11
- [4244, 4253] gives -1.1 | 15.9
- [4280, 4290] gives 0.2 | 15.3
